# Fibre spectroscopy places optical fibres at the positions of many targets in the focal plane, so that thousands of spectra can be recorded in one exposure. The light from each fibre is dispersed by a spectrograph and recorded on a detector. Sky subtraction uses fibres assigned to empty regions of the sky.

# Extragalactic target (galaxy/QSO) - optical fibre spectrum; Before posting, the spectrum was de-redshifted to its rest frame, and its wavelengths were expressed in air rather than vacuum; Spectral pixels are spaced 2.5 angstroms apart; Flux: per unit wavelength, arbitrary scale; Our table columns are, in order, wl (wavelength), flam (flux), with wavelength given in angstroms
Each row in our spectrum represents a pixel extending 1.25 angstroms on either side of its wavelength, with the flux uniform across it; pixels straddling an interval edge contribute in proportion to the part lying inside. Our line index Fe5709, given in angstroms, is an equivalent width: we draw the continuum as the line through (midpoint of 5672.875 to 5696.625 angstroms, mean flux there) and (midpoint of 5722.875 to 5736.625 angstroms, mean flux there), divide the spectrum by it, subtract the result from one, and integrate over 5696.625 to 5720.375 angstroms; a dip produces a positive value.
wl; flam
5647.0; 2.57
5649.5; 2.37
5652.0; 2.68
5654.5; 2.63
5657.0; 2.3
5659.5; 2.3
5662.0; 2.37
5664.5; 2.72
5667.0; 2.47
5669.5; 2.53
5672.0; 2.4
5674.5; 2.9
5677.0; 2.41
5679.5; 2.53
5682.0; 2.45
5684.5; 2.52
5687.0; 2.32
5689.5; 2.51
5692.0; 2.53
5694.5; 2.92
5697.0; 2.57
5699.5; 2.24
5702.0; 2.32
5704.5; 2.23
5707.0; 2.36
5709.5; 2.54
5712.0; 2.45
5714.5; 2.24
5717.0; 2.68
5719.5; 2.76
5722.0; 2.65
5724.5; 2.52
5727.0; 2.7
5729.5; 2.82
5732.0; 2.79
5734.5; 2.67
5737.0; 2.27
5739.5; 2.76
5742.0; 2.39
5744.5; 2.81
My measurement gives 1.74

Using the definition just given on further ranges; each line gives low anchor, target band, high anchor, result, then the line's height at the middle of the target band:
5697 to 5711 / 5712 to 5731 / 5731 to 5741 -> -0.9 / 2.5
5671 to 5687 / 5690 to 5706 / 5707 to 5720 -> 0.3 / 2.51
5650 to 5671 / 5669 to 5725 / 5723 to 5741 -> 1.5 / 2.57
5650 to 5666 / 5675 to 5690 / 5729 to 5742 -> 0.4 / 2.54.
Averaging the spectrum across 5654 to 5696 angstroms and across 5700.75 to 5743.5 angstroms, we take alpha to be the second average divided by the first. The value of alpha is 1.01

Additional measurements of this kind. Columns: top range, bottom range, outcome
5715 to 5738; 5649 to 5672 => 1.06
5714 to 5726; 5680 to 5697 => 1.02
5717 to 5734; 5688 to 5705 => 1.09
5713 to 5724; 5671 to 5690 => 1.03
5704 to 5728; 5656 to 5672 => 1.03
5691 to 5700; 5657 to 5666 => 1.06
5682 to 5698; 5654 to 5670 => 1.04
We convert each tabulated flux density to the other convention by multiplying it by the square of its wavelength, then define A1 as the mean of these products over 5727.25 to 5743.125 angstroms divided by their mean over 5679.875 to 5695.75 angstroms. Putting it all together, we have 1.05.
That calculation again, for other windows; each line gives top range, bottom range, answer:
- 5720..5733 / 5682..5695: 1.08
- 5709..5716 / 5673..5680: 0.93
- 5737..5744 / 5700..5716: 1.09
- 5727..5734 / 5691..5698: 1.05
